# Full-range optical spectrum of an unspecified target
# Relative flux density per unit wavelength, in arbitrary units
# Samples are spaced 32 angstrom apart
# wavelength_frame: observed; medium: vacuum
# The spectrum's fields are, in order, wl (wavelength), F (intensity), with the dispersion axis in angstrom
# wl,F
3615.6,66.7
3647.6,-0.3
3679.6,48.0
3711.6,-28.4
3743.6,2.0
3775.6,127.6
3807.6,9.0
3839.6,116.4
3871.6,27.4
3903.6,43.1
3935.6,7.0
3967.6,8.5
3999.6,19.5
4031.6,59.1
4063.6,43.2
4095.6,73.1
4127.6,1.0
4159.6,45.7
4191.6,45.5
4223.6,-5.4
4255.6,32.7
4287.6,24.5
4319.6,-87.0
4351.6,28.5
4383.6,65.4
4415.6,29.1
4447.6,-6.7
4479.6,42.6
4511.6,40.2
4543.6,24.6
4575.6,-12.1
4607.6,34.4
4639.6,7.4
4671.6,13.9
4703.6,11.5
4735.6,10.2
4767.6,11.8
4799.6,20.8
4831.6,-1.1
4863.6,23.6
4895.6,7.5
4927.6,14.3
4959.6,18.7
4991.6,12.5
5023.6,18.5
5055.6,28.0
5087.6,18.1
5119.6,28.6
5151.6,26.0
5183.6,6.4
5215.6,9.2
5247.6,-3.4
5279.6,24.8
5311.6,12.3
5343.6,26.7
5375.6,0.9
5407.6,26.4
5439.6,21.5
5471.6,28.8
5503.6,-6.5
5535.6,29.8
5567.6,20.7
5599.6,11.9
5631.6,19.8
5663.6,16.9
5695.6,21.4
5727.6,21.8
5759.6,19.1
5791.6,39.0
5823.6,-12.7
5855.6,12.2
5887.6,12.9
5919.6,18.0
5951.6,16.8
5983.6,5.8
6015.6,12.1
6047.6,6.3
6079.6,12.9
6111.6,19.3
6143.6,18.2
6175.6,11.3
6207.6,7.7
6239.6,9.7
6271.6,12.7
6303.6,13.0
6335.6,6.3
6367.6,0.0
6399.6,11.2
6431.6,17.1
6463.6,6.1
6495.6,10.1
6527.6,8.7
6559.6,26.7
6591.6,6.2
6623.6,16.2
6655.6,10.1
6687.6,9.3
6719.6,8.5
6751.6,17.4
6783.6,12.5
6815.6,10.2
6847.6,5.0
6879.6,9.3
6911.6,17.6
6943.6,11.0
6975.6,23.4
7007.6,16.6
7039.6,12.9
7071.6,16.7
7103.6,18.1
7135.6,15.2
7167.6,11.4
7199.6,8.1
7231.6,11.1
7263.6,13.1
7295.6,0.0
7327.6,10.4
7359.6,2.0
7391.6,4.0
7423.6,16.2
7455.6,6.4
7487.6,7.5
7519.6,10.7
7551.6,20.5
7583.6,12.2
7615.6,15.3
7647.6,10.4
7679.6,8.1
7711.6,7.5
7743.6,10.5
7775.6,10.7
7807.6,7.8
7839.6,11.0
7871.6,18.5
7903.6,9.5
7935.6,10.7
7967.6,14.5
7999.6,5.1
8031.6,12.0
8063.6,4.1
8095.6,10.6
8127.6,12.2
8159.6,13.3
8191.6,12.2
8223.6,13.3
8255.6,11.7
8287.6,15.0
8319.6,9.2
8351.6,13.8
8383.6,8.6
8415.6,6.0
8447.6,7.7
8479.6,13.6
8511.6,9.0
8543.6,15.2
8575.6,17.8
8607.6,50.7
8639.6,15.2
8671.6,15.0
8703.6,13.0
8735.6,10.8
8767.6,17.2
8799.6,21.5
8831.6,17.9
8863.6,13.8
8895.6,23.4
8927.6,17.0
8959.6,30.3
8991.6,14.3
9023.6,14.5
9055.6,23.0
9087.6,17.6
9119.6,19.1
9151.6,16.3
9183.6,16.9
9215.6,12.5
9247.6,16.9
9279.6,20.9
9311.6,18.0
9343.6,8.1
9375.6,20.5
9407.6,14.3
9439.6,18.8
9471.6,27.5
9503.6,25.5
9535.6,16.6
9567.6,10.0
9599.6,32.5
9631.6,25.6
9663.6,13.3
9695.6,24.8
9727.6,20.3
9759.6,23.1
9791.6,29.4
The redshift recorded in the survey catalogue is 1.31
